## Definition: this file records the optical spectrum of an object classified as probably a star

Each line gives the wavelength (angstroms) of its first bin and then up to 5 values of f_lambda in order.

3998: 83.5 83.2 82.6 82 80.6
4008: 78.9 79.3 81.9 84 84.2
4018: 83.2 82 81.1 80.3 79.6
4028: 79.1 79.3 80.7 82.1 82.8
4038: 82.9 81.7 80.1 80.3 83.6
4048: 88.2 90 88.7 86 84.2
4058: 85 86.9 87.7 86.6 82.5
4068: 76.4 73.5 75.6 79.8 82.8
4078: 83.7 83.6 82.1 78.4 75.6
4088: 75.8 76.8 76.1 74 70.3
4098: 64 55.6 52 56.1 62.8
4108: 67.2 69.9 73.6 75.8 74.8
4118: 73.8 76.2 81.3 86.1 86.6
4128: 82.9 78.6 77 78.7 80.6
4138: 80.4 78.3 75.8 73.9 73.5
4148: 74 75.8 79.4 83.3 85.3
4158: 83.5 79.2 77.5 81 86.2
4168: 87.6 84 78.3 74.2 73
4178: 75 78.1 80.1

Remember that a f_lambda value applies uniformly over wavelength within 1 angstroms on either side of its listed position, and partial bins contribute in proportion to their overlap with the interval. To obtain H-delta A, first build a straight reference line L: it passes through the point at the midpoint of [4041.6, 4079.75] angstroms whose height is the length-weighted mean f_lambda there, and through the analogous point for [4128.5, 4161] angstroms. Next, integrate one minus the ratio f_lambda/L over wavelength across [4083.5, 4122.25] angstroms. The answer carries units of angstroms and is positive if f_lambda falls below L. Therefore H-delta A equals 5.15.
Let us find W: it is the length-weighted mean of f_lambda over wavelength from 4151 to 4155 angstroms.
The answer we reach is 81.3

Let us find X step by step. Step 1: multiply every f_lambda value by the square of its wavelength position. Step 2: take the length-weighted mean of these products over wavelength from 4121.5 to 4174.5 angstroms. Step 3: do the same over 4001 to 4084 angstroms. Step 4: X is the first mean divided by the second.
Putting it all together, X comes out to 1.03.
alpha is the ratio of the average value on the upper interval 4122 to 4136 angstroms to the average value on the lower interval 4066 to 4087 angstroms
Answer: 1.03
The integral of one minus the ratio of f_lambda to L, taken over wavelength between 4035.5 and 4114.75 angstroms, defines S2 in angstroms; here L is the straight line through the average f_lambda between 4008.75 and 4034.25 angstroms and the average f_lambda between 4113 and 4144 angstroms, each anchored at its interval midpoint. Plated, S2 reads 2.7 angstroms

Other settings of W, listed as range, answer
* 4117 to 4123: 77.1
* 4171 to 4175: 76.2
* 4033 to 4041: 82.4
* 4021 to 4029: 80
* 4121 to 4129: 84.2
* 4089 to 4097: 74.3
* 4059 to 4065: 87.1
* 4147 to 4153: 76.4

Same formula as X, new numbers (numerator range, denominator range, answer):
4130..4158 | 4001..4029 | 1.03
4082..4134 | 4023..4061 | 0.91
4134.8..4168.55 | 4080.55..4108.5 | 1.18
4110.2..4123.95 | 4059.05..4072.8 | 0.96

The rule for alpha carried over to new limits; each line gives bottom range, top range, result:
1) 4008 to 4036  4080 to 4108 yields 0.86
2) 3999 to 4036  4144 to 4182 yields 0.97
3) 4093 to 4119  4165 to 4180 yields 1.19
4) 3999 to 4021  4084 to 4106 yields 0.83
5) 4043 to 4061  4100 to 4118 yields 0.77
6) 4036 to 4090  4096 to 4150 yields 0.89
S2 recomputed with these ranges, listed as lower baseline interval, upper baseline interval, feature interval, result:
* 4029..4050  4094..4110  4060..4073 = -1.2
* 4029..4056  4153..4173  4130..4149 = 1.3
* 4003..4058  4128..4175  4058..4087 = 0.1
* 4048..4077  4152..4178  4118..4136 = 0.3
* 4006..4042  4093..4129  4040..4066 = -2.5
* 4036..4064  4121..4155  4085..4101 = 2.2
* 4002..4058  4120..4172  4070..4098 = 1.4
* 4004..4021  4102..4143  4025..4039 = -0.1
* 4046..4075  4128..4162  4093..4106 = 3.1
